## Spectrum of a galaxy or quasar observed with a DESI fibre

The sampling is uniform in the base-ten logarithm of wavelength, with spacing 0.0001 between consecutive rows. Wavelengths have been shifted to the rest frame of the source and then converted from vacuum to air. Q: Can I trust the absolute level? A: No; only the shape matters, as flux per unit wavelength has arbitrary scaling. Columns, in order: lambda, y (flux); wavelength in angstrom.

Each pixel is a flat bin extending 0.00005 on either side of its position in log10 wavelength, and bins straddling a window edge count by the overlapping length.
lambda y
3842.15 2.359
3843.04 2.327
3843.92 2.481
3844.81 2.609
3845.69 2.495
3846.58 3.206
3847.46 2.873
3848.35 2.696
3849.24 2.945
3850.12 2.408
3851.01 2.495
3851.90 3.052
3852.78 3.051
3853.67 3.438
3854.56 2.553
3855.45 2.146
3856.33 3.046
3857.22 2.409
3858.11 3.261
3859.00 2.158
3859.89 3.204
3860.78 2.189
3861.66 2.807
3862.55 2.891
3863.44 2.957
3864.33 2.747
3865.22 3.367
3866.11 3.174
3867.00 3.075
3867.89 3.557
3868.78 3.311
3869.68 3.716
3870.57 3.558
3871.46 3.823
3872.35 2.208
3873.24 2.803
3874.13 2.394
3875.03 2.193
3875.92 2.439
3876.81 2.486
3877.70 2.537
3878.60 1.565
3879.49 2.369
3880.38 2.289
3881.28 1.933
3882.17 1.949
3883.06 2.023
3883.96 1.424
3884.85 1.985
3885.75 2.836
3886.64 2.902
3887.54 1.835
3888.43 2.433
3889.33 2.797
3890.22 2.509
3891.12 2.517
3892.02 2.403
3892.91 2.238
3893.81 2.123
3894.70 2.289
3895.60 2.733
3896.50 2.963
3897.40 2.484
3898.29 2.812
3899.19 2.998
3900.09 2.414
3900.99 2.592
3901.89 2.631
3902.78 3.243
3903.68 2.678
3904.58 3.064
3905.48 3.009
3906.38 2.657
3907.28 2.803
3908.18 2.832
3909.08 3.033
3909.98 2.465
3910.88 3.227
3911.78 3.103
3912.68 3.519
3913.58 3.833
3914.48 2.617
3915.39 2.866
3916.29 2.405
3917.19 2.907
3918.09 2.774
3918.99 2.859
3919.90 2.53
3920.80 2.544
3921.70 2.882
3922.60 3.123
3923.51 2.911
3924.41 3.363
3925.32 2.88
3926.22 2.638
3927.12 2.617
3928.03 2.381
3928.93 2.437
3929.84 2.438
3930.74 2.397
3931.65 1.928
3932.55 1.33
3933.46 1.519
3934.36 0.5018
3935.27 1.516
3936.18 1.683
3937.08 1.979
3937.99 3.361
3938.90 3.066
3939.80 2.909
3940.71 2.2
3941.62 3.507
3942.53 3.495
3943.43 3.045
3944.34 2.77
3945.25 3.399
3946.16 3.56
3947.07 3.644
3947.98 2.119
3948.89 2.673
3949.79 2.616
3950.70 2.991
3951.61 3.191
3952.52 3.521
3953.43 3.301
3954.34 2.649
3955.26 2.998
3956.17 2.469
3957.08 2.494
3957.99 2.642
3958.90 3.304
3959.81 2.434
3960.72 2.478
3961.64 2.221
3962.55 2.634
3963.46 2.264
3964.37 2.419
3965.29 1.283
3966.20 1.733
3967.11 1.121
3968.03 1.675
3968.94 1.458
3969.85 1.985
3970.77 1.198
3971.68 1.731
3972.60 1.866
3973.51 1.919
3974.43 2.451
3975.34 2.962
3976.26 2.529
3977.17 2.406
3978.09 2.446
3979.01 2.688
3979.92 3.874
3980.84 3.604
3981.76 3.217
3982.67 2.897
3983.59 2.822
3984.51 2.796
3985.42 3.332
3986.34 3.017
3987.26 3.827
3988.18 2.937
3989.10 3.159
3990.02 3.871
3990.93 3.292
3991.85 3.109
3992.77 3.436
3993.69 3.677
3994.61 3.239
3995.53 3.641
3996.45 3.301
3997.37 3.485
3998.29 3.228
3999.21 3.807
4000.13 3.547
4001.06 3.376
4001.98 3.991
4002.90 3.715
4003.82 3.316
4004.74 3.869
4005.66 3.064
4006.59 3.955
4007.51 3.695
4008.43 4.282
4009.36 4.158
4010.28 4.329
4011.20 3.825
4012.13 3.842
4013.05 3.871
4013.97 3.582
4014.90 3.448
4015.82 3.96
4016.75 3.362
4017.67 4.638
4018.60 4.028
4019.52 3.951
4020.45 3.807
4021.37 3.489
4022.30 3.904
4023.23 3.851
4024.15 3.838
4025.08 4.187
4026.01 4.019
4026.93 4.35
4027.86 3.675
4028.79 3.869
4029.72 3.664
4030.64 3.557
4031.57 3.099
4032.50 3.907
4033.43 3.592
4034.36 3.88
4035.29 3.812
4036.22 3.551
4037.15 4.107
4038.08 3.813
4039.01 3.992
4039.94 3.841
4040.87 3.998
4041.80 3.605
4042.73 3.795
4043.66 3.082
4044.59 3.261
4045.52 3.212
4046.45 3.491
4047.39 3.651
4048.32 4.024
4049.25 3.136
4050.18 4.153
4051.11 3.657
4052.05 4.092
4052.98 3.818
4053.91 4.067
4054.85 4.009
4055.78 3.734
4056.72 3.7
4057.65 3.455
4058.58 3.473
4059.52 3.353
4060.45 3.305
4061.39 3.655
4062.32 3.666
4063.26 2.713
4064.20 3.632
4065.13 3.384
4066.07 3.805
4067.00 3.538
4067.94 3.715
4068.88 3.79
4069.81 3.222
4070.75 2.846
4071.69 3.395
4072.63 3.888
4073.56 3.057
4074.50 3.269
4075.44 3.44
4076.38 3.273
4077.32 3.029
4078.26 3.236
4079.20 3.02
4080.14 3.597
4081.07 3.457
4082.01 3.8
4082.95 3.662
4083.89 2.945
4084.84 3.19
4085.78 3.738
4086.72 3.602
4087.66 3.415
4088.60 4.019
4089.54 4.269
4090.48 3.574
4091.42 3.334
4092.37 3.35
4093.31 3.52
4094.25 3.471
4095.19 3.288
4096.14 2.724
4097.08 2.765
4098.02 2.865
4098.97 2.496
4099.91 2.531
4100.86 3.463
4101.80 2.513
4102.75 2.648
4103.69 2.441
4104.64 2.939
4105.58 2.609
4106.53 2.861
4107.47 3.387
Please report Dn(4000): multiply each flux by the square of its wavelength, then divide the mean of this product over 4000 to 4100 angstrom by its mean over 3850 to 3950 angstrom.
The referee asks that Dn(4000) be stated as 1.5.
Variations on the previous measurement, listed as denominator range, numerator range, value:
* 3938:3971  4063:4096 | 1.40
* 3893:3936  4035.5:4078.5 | 1.46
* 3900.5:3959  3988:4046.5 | 1.41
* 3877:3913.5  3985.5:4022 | 1.50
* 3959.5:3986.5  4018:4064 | 1.62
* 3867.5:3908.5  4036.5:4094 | 1.50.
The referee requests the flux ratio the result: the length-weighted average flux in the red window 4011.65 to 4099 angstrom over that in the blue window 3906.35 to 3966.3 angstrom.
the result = 1.34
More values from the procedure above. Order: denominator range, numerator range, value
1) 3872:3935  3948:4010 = 1.15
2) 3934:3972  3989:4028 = 1.50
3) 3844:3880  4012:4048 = 1.34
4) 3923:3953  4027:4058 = 1.41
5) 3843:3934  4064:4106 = 1.23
